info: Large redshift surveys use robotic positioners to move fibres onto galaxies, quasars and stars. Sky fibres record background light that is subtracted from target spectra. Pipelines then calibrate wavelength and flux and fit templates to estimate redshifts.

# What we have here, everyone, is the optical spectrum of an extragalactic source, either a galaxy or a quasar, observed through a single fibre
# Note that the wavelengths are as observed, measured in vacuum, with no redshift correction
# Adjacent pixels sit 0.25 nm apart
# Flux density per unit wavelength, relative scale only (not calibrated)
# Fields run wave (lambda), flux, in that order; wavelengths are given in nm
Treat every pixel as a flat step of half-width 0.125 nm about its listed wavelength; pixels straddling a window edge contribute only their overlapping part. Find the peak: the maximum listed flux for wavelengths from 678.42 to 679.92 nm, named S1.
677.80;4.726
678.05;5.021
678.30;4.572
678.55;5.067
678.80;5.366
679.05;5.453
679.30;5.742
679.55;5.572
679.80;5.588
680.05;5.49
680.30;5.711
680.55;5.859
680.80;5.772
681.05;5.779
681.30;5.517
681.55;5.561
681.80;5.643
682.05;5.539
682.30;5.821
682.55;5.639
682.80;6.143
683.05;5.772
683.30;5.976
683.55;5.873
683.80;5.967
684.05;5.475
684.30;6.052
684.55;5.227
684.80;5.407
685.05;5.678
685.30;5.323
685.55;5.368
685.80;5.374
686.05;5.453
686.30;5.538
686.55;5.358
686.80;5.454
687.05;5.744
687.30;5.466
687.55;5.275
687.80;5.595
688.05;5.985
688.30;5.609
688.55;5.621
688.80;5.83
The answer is 5.742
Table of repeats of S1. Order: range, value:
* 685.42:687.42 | 5.744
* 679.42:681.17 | 5.859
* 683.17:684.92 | 6.052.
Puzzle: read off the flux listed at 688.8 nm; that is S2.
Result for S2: 5.83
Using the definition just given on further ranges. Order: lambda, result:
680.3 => 5.711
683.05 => 5.772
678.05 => 5.021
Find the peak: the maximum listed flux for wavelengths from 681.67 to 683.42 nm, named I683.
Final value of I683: 6.143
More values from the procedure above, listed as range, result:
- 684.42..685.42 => 5.678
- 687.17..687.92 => 5.595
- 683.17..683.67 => 5.976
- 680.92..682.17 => 5.779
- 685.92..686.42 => 5.538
